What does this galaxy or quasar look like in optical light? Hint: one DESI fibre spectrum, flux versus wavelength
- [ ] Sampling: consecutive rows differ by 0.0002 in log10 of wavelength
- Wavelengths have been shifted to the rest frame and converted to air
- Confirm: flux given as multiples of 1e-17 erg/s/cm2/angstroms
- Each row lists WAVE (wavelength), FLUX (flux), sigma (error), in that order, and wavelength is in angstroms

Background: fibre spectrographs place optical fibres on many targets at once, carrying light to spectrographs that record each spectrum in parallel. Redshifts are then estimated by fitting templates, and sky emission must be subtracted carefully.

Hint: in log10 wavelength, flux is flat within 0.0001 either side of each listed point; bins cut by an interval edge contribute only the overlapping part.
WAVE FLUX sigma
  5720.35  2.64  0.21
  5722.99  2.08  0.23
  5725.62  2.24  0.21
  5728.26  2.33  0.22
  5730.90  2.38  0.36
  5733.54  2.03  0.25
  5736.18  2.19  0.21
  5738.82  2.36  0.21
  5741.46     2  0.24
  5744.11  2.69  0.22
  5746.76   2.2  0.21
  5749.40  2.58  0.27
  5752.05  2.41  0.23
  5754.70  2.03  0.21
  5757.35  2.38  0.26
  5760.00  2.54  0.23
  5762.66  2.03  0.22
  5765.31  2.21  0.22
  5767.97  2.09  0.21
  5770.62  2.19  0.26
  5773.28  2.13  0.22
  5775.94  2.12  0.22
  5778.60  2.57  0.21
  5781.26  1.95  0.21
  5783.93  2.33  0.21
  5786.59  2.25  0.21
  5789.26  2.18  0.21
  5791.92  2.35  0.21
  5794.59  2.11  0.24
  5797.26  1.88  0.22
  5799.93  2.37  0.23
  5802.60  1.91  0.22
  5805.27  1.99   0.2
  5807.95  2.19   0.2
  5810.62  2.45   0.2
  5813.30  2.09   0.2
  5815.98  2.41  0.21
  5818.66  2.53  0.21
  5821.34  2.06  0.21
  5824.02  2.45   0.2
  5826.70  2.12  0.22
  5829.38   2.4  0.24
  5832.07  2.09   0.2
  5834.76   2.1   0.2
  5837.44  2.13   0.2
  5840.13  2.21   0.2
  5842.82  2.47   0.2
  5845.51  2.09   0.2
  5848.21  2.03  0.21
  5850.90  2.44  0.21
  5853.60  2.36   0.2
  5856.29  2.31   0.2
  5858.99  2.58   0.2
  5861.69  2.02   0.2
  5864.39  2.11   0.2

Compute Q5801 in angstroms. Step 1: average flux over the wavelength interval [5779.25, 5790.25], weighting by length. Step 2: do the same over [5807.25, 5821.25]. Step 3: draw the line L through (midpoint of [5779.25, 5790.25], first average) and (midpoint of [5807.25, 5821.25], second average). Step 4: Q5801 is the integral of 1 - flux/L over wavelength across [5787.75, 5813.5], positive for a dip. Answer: 1.2 angstroms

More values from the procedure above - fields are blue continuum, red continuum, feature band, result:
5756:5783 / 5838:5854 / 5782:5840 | 0.8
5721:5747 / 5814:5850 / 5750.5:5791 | 0.4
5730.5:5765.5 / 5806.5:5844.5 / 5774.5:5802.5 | 0.9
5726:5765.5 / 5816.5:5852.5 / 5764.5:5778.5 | 0.6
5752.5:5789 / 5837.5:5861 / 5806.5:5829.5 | -0.3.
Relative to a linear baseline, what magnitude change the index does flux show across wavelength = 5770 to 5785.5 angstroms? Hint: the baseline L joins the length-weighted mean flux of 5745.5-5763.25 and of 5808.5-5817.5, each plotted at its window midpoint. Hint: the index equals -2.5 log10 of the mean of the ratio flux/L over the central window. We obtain 0.05 mag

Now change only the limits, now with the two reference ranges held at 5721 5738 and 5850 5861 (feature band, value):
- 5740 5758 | -0.033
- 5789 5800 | 0.077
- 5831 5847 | 0.092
